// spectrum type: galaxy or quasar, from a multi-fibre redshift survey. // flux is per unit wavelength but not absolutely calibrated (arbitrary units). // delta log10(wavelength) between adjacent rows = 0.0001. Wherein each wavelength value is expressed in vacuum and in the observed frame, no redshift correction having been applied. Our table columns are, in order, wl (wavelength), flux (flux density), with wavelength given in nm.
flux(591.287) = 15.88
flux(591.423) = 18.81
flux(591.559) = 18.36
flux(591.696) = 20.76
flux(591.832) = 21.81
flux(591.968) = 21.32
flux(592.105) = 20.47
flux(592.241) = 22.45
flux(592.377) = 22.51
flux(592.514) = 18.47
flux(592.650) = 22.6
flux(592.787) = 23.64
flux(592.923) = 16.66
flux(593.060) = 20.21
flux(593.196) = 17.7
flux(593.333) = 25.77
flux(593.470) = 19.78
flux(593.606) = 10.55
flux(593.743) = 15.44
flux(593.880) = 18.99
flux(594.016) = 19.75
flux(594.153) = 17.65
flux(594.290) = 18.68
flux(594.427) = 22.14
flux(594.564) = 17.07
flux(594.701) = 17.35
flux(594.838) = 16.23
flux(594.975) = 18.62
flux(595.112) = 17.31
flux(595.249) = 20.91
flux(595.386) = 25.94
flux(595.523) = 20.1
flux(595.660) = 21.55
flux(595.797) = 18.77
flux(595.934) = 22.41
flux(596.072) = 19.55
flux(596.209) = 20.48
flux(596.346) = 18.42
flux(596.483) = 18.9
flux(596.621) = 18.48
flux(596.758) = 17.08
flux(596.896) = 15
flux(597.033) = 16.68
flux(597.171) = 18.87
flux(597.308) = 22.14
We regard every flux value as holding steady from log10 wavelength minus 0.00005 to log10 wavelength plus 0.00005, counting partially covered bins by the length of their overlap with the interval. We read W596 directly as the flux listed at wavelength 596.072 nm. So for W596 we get 19.55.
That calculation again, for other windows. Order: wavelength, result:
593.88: 18.99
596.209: 20.48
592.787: 23.64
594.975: 18.62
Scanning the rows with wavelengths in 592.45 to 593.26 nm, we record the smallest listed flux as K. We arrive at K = 16.66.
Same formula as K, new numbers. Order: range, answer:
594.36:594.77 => 17.07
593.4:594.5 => 10.55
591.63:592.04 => 20.76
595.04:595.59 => 17.31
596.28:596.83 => 17.08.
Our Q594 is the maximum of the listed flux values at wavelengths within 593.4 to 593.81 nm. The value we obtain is 19.78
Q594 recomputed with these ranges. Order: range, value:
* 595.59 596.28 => 22.41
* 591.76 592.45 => 22.51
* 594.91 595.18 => 18.62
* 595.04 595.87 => 25.94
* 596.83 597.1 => 16.68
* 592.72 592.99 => 23.64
